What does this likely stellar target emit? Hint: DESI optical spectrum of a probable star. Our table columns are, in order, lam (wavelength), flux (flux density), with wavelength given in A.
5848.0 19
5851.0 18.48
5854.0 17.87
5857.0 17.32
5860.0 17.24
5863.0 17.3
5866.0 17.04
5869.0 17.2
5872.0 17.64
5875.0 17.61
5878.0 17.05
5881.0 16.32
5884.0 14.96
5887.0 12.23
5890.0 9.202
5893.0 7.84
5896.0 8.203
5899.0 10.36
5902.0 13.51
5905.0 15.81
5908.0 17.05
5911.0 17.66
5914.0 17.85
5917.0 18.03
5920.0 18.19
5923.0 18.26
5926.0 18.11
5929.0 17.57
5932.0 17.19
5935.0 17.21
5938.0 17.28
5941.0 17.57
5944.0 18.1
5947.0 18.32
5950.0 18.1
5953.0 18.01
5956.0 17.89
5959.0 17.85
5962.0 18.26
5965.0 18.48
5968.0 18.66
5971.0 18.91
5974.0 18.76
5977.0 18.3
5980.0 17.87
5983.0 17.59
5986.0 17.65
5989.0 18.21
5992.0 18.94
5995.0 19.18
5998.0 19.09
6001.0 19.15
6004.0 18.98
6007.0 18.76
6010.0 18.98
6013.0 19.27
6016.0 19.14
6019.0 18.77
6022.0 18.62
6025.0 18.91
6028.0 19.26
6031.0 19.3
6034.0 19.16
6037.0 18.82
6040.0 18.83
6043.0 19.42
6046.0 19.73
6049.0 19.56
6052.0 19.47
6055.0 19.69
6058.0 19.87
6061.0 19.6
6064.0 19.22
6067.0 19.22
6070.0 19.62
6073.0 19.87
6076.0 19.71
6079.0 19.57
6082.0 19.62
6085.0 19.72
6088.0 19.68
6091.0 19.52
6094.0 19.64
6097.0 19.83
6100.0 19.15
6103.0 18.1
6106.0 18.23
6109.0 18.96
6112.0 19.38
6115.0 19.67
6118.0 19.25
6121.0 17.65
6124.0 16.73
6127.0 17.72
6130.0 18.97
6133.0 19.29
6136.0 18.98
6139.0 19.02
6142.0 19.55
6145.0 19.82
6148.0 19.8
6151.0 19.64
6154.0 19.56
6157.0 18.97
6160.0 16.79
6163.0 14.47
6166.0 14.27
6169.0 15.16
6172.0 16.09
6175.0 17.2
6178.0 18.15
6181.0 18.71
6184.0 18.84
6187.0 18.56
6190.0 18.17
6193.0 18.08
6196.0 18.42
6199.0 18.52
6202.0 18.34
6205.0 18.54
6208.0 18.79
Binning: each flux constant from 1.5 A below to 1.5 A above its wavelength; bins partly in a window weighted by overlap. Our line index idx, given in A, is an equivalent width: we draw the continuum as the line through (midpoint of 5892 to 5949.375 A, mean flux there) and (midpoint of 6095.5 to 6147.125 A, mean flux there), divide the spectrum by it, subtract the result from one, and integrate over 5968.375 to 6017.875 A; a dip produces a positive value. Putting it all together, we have -4.6 A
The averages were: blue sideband 16.1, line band 18.7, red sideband 18.9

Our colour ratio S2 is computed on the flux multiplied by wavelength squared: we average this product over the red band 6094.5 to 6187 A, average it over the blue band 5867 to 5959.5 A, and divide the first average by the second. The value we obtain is 1.2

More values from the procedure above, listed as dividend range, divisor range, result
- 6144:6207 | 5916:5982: 1.07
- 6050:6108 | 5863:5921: 1.38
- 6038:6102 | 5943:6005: 1.10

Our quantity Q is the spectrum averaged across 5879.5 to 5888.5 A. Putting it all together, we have 14.5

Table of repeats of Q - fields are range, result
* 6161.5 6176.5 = 15.4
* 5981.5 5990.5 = 17.8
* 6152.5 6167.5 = 16.8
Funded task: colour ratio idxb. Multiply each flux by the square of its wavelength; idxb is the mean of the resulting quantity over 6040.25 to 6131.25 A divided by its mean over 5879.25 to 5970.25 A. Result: 1.25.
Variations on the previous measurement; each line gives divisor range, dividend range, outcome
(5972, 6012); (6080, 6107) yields 1.07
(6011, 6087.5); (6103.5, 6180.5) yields 0.97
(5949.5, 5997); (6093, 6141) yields 1.08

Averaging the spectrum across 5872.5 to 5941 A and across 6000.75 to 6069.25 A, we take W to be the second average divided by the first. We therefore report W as 1.2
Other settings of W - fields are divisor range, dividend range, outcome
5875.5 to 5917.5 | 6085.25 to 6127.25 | 1.35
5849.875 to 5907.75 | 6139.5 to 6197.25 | 1.20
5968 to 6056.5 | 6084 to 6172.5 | 0.98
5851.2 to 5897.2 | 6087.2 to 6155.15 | 1.26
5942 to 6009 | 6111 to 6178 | 0.98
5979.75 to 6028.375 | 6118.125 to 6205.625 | 0.97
